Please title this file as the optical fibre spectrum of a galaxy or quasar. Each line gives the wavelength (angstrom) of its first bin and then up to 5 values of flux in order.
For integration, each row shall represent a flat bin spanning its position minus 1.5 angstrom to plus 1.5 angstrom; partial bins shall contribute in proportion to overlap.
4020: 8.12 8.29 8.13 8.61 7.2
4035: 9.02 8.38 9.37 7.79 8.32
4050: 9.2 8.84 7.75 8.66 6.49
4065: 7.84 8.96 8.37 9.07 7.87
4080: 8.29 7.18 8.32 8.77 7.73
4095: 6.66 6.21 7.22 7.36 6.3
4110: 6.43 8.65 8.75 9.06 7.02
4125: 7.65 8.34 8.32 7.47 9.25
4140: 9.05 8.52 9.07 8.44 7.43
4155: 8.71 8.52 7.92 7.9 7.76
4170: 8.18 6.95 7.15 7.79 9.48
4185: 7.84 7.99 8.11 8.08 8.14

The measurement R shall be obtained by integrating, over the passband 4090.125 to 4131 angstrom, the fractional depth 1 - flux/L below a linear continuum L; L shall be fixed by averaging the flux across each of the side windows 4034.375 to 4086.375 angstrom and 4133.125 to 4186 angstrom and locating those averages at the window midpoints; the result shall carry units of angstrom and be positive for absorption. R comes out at 3.6 angstrom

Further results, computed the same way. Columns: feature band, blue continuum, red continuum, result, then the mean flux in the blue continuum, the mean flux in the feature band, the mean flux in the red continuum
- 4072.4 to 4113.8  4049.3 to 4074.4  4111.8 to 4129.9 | 3.5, 8.29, 7.56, 8.24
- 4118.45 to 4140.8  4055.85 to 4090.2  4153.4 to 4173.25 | -0.3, 8.14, 8.21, 8.05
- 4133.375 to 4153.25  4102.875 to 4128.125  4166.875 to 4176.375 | -2.4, 7.7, 8.52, 7.52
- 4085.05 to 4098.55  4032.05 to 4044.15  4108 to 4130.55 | 0.9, 8.56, 7.6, 7.96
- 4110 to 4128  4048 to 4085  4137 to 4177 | 0.2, 8.21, 8.09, 8.18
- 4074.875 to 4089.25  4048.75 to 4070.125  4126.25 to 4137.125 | 0.3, 8.24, 8.07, 8.21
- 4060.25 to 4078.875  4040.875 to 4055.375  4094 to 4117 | -0.1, 8.58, 8.11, 7.18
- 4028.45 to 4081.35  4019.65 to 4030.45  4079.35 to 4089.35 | -1.0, 8.3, 8.33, 8.05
